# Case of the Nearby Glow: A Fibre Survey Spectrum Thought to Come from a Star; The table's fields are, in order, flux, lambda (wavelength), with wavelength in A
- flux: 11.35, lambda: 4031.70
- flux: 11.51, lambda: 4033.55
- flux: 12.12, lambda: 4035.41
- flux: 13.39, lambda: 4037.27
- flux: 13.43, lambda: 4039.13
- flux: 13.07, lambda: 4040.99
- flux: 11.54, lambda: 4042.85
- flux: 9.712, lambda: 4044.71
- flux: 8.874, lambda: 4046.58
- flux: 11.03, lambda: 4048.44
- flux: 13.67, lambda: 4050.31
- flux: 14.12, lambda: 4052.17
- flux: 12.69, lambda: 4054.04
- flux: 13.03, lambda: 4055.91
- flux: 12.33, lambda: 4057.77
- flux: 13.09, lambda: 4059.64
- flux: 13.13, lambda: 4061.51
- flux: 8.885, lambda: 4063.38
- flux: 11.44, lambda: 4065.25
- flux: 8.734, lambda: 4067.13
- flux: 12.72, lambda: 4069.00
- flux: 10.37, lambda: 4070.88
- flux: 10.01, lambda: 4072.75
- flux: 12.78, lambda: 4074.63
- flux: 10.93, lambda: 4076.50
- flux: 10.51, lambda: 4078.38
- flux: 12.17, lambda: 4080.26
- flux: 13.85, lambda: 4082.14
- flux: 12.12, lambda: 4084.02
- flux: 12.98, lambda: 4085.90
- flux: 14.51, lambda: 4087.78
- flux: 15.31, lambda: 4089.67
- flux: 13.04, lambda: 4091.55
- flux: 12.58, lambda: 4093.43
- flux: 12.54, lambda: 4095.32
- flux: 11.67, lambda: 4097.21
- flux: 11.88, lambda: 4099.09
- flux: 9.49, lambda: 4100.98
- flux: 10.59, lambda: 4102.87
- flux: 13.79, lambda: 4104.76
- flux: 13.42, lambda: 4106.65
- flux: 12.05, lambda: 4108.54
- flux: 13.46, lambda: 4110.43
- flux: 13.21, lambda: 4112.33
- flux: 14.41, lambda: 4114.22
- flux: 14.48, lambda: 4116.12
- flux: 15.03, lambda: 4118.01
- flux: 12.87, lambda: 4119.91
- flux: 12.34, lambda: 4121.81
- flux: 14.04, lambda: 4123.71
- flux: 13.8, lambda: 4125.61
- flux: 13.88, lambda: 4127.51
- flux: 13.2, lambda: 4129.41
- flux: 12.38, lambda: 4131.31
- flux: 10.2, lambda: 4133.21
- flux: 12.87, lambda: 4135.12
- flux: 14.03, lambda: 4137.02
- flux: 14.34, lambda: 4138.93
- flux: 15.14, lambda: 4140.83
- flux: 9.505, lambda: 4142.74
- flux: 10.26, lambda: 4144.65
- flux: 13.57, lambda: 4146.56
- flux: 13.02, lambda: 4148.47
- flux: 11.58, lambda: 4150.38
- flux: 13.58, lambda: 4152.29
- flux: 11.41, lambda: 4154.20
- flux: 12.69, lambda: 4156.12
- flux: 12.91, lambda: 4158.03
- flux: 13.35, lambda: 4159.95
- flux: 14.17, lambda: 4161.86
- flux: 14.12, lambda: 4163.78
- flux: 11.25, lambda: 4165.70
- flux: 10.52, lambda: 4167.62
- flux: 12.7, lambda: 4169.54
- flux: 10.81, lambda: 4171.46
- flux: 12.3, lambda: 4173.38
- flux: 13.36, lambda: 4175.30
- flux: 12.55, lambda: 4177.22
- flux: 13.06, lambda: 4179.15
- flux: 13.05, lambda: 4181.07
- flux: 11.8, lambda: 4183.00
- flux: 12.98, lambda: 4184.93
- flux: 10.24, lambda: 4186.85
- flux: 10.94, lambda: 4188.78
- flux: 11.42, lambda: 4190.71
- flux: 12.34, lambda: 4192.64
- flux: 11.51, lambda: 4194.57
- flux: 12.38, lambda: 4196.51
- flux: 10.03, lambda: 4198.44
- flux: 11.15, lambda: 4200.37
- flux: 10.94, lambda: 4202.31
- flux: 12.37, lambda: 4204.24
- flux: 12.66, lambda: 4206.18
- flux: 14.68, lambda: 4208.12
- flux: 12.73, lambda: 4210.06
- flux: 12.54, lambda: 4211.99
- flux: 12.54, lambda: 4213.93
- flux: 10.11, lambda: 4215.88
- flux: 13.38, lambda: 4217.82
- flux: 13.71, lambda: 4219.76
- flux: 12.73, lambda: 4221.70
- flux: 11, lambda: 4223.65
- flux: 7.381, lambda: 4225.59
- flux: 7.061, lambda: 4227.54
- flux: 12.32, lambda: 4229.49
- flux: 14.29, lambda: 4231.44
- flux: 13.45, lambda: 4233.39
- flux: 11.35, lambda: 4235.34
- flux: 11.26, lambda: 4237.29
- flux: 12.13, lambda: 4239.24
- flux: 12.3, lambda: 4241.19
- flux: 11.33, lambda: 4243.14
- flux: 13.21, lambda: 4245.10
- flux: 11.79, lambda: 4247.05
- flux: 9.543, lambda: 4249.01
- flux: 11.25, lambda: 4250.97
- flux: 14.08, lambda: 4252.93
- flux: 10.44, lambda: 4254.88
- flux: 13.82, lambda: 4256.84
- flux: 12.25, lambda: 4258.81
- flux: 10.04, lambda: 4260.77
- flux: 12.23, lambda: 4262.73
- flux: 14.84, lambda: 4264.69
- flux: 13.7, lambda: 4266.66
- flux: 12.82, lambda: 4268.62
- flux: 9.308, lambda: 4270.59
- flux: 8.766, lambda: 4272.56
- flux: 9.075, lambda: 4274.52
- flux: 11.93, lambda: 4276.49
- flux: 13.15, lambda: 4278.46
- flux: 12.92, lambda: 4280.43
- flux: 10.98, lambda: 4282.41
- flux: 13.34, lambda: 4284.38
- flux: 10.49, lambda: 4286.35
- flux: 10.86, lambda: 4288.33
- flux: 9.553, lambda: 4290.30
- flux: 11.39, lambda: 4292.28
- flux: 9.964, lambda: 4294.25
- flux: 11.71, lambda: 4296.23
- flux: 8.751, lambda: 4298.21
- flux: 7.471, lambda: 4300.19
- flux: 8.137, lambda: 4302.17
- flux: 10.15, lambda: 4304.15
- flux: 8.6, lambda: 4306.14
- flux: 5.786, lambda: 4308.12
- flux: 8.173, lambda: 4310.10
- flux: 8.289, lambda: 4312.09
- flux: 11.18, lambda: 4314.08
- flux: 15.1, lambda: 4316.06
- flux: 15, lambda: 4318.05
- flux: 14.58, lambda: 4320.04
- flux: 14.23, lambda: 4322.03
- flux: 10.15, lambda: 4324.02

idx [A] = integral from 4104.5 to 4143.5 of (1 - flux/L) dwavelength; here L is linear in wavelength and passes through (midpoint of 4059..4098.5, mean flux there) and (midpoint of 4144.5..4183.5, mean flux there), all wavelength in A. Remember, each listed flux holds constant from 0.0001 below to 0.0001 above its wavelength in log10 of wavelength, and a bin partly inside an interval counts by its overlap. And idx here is -3.0 A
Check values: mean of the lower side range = 12.1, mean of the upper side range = 12.5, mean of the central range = 13.3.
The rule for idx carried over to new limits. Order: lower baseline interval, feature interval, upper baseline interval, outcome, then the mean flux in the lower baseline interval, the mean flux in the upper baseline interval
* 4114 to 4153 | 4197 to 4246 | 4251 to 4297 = 1.2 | 13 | 11.6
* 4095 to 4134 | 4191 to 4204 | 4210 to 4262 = 0.7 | 12.8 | 11.8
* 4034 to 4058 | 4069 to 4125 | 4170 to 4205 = -2.6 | 12.2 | 11.9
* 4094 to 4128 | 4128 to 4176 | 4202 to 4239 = 0.1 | 12.9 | 11.9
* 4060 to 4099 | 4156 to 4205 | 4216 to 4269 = -0.5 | 12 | 12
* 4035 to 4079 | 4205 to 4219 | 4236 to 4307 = -1.6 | 11.7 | 11.2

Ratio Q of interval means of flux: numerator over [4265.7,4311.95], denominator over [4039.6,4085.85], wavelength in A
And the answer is 0.9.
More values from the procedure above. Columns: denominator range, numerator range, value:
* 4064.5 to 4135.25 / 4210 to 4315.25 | 0.89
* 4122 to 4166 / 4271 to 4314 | 0.78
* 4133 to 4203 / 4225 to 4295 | 0.94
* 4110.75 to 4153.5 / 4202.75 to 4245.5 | 0.92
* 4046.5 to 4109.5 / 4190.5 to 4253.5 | 0.98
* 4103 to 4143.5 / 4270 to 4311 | 0.76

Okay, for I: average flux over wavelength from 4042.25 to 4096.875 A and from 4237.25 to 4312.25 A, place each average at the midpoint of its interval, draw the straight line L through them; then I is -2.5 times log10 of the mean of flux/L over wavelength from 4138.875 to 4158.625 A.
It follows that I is -0.077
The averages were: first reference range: 12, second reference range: 10.9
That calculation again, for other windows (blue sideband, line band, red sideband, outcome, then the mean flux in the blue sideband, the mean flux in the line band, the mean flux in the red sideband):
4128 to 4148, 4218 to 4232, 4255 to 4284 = 0.08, 12.6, 11.2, 11.8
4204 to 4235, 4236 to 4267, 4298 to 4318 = -0.09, 12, 12.1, 9.46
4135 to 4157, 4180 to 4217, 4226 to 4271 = 0.03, 12.7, 11.9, 11.9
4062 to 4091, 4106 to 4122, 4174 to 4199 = -0.14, 11.9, 13.5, 12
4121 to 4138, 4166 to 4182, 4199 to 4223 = 0.04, 13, 12.3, 12.4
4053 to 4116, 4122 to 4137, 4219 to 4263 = -0.07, 12.3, 13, 11.7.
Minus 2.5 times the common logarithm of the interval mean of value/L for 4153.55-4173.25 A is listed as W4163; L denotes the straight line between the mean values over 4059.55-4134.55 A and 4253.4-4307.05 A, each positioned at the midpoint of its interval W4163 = -0.04 mag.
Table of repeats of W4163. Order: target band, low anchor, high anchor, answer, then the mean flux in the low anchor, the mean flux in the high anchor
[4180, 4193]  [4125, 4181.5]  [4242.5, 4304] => 0.040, 12.6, 11.2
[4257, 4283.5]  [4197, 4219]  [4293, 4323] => -0.062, 12.1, 10.5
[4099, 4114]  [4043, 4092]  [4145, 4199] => -0.024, 12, 12.3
